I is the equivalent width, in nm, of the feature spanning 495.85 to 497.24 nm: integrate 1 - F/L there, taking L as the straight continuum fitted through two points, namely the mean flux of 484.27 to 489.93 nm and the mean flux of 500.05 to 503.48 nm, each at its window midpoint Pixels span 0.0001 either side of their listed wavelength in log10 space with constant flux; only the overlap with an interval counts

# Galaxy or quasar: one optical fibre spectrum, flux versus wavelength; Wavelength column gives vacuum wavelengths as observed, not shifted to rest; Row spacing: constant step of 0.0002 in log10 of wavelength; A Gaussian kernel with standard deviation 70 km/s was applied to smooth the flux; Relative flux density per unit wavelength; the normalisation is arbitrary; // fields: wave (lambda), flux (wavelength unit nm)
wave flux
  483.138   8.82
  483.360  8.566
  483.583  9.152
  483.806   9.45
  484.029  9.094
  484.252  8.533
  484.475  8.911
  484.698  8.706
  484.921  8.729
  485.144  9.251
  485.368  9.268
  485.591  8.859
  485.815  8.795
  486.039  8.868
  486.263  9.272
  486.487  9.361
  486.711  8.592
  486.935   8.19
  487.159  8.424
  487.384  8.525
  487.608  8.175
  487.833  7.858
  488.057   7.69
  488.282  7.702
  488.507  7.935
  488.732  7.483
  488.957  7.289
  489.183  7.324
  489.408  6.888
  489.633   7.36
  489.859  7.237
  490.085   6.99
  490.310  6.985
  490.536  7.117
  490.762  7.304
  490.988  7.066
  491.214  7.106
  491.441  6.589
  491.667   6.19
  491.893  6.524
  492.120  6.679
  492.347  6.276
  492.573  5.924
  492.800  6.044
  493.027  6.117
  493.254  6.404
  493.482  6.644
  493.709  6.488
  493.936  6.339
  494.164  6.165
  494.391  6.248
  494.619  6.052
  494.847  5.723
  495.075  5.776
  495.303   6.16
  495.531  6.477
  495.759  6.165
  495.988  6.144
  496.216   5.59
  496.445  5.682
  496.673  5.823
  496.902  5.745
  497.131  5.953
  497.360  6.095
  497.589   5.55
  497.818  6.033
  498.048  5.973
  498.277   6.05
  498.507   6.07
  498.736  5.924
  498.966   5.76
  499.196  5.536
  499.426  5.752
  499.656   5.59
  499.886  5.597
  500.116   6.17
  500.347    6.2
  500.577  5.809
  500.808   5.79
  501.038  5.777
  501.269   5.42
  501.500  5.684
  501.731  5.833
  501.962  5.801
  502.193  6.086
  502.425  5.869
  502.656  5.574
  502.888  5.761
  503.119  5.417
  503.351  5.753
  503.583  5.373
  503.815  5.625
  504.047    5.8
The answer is 0.18 nm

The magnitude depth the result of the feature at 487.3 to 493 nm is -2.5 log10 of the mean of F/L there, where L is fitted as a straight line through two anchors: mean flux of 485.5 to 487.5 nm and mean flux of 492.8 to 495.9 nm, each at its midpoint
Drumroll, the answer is 0.07 mag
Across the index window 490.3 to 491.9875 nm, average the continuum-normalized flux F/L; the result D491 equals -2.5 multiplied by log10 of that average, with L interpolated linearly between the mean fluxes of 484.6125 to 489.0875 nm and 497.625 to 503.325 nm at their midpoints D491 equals 0.11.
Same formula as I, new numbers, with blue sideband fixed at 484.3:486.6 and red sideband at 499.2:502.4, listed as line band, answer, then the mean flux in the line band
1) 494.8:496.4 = 0.204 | 6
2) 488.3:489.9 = 0.165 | 7.38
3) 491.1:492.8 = 0.267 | 6.44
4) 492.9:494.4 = 0.193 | 6.35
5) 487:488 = 0.041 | 8.22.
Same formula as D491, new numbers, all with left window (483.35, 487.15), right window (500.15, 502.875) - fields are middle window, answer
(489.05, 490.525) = 0.131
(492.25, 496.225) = 0.167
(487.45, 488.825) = 0.070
